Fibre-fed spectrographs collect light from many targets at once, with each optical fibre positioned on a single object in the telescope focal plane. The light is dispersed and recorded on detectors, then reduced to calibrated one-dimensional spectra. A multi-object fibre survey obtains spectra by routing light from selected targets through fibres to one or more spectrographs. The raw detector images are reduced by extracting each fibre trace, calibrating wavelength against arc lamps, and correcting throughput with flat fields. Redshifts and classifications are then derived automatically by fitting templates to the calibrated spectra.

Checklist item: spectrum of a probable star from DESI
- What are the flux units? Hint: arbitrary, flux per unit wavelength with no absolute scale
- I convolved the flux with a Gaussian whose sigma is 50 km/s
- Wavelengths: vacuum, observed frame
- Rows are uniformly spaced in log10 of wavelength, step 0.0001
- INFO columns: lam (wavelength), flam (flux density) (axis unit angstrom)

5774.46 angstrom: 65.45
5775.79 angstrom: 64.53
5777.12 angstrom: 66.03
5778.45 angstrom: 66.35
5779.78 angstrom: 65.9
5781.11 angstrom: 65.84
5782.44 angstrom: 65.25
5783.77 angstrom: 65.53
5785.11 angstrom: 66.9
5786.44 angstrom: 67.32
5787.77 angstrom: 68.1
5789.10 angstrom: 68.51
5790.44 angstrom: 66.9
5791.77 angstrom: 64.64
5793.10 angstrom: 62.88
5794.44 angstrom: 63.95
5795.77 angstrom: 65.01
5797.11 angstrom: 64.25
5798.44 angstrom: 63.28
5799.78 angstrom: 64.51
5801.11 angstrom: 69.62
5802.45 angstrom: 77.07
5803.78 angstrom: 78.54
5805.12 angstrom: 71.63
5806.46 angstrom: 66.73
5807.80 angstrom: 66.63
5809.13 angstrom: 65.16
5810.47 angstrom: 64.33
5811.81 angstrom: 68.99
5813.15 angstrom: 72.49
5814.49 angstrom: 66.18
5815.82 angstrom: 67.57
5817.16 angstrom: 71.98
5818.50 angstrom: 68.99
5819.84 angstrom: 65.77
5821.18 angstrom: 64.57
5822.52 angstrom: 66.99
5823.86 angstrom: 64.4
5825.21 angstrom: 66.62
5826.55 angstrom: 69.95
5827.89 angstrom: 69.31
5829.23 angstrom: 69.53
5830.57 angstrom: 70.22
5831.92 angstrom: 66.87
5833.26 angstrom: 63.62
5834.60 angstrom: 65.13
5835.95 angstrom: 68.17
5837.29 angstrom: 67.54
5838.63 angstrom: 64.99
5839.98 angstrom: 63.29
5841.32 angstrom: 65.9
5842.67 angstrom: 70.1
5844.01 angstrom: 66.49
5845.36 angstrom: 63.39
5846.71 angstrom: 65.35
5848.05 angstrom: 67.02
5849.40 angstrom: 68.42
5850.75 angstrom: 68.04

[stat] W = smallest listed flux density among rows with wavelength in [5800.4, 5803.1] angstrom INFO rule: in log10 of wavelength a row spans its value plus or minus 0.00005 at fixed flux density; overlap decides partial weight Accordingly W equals 69.62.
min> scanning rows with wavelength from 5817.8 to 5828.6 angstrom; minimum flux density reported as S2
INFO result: 64.4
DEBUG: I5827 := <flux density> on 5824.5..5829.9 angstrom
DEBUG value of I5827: 68.8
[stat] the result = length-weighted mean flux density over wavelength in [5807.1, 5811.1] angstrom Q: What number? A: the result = 65.4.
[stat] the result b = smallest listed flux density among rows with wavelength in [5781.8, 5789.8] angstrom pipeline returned 65.25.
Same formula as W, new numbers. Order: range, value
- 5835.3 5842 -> 63.29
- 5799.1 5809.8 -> 64.51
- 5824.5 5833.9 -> 63.62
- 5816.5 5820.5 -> 65.77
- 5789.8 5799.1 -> 62.88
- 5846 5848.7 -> 65.35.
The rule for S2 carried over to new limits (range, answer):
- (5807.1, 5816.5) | 64.33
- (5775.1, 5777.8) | 64.53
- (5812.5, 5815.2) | 66.18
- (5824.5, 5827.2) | 66.62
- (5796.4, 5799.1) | 63.28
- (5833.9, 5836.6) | 65.13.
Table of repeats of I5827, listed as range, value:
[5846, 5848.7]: 66.2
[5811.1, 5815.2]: 69.2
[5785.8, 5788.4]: 67.8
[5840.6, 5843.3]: 67.9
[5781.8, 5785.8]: 65.8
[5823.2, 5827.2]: 66.9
